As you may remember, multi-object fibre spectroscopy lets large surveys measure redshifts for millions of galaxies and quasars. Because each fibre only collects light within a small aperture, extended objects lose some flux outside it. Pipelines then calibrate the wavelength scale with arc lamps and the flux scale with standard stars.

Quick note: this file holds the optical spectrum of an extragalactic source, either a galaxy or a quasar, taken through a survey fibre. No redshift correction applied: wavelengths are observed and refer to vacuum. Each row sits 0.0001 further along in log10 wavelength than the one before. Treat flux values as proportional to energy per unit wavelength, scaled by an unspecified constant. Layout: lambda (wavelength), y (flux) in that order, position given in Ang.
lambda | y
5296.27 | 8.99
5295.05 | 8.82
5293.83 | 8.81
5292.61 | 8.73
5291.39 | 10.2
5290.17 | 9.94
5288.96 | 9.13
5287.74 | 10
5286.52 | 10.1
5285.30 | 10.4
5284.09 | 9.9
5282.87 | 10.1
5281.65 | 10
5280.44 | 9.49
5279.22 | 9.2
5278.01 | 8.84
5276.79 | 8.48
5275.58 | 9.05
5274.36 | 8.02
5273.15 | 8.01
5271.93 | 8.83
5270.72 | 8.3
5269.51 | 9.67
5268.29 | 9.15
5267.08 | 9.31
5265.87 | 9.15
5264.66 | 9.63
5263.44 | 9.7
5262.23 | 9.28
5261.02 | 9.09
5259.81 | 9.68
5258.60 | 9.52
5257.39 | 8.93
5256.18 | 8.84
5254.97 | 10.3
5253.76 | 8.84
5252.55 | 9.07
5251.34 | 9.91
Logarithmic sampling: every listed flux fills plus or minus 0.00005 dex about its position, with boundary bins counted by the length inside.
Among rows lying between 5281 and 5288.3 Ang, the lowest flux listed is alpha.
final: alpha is 9.9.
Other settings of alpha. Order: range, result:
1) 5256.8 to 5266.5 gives 8.93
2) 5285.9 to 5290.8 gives 9.13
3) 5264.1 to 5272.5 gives 8.3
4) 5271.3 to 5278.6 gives 8.01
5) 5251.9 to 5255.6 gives 8.84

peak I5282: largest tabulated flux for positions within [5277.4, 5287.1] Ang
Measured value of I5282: 10.4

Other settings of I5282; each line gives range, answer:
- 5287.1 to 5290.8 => 10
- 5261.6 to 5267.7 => 9.7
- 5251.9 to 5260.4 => 10.3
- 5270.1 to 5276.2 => 9.05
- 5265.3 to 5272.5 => 9.67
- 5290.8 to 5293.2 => 10.2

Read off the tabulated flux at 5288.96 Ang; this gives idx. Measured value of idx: 9.13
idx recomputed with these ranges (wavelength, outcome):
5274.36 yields 8.02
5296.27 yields 8.99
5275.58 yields 9.05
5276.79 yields 8.48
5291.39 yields 10.2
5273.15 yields 8.01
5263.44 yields 9.7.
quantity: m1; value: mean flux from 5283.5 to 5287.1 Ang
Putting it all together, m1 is 10.1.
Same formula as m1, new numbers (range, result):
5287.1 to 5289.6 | 9.59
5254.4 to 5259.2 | 9.39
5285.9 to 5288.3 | 10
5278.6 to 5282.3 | 9.57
